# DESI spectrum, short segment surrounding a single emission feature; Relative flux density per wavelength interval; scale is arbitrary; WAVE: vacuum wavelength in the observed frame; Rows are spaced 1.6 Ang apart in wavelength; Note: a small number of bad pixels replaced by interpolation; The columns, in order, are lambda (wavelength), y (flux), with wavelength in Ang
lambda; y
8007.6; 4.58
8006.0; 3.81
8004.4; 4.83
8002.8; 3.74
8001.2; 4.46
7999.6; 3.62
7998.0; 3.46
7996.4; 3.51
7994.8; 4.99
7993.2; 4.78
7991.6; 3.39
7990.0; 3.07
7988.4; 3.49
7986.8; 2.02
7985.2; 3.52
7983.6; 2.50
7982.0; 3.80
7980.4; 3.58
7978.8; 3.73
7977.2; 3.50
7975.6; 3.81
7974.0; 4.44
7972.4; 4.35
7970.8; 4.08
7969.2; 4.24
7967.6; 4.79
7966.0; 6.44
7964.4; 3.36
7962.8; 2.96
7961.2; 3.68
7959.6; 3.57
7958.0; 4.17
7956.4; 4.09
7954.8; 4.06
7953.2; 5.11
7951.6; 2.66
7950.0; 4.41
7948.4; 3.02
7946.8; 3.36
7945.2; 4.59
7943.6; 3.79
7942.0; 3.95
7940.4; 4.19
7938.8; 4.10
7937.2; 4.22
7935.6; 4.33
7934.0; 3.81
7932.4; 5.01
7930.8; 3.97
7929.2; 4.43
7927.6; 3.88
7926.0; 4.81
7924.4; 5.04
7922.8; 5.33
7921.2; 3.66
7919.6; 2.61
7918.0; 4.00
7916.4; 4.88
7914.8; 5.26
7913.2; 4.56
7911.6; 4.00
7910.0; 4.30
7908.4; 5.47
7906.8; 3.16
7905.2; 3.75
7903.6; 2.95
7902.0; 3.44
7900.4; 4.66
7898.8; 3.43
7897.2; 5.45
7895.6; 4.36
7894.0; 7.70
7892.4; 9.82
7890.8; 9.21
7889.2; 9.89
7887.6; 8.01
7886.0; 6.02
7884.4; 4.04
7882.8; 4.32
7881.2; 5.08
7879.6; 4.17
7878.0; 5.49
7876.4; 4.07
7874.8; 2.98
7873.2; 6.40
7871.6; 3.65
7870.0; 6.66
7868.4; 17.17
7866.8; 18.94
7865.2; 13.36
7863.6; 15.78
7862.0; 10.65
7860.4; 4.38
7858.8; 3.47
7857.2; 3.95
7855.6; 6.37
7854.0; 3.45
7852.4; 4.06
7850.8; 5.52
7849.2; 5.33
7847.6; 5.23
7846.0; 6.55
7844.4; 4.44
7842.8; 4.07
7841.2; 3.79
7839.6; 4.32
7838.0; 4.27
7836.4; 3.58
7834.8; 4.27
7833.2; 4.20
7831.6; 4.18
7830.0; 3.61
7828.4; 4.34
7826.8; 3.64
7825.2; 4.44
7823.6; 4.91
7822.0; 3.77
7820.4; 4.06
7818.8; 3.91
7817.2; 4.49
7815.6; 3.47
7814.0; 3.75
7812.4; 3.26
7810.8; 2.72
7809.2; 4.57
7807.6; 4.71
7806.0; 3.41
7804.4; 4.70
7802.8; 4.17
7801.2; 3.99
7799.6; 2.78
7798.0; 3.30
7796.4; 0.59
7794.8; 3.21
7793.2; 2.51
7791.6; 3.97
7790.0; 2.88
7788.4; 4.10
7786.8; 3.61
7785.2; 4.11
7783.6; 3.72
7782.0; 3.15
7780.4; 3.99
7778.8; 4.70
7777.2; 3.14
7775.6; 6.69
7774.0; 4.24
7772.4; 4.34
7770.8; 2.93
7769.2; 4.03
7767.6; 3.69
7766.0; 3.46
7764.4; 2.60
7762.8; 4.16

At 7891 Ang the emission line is [N II]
